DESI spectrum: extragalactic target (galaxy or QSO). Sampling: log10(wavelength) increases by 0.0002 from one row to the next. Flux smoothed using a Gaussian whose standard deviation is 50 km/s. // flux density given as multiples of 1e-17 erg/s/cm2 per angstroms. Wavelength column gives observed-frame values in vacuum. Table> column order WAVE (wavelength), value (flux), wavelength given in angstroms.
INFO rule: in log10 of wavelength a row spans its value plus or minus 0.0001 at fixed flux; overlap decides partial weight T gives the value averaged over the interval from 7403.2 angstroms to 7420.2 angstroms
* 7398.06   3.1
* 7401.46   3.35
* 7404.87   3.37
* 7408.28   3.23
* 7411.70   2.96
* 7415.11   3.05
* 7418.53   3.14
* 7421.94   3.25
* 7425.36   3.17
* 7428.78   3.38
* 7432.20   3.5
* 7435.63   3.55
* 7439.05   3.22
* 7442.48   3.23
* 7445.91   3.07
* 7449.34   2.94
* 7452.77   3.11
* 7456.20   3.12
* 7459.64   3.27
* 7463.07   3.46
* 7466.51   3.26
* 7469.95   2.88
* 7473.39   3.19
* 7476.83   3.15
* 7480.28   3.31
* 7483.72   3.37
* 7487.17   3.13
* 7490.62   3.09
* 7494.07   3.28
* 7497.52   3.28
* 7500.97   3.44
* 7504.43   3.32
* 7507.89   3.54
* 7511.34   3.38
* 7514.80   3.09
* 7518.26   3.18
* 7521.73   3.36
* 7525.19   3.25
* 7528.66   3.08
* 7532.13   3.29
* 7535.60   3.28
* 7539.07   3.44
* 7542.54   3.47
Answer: 3.15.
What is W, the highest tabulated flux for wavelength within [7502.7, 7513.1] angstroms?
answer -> 3.54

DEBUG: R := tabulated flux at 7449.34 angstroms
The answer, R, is 2.94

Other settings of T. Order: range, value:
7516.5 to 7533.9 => 3.23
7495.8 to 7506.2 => 3.35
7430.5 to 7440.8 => 3.42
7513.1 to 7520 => 3.13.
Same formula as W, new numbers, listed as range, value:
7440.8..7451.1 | 3.23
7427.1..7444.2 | 3.55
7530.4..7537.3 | 3.29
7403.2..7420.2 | 3.37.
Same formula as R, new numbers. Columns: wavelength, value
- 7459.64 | 3.27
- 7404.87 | 3.37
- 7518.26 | 3.18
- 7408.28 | 3.23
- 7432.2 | 3.5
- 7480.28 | 3.31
